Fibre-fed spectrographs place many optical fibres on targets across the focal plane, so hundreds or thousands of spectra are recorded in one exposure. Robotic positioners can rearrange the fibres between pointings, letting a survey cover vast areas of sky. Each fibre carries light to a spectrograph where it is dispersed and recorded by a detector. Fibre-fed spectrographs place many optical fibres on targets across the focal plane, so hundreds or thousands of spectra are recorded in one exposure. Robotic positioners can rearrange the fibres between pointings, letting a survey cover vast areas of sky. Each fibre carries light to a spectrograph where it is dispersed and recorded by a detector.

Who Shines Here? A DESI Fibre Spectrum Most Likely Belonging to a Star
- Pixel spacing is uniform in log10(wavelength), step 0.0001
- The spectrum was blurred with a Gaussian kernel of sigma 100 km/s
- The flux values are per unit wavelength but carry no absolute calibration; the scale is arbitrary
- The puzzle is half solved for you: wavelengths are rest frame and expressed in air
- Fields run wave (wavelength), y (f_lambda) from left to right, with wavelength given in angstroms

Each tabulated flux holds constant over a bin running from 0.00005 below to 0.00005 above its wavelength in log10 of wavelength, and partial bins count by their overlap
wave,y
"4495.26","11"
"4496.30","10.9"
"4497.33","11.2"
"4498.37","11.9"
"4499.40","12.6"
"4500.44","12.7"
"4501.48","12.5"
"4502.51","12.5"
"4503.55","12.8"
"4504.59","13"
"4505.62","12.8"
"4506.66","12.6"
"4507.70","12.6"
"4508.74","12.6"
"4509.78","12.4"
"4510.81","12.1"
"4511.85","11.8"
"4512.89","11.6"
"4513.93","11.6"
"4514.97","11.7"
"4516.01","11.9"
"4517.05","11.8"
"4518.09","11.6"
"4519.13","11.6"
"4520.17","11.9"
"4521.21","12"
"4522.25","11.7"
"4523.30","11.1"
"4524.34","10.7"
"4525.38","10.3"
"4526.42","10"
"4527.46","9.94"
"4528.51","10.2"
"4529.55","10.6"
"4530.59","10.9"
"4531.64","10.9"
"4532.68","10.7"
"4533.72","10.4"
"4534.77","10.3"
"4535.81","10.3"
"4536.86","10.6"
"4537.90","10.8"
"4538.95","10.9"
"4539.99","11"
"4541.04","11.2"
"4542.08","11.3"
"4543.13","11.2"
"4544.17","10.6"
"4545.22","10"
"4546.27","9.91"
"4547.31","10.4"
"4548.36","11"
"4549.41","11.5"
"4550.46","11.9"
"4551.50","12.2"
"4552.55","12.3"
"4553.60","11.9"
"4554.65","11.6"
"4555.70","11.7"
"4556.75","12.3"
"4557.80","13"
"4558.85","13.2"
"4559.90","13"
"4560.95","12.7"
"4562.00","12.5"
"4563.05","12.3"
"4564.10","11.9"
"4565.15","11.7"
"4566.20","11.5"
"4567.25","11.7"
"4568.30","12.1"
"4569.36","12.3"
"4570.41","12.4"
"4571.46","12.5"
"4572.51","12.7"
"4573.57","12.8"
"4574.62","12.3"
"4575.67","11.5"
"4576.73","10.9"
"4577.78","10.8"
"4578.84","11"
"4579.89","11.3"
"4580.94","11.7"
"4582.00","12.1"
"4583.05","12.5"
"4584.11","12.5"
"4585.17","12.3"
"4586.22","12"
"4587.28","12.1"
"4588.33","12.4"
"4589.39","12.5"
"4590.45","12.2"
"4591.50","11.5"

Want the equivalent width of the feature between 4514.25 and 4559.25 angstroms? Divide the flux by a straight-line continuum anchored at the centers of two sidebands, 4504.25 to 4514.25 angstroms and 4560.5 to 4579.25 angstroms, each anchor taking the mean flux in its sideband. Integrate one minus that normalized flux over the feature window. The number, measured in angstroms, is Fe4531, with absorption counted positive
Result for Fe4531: 3.62 angstroms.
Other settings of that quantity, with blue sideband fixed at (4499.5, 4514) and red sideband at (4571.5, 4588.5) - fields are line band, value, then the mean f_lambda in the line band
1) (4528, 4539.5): 1.5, 10.6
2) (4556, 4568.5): -0.3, 12.3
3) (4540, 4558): 1.1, 11.4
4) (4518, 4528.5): 1.1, 11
